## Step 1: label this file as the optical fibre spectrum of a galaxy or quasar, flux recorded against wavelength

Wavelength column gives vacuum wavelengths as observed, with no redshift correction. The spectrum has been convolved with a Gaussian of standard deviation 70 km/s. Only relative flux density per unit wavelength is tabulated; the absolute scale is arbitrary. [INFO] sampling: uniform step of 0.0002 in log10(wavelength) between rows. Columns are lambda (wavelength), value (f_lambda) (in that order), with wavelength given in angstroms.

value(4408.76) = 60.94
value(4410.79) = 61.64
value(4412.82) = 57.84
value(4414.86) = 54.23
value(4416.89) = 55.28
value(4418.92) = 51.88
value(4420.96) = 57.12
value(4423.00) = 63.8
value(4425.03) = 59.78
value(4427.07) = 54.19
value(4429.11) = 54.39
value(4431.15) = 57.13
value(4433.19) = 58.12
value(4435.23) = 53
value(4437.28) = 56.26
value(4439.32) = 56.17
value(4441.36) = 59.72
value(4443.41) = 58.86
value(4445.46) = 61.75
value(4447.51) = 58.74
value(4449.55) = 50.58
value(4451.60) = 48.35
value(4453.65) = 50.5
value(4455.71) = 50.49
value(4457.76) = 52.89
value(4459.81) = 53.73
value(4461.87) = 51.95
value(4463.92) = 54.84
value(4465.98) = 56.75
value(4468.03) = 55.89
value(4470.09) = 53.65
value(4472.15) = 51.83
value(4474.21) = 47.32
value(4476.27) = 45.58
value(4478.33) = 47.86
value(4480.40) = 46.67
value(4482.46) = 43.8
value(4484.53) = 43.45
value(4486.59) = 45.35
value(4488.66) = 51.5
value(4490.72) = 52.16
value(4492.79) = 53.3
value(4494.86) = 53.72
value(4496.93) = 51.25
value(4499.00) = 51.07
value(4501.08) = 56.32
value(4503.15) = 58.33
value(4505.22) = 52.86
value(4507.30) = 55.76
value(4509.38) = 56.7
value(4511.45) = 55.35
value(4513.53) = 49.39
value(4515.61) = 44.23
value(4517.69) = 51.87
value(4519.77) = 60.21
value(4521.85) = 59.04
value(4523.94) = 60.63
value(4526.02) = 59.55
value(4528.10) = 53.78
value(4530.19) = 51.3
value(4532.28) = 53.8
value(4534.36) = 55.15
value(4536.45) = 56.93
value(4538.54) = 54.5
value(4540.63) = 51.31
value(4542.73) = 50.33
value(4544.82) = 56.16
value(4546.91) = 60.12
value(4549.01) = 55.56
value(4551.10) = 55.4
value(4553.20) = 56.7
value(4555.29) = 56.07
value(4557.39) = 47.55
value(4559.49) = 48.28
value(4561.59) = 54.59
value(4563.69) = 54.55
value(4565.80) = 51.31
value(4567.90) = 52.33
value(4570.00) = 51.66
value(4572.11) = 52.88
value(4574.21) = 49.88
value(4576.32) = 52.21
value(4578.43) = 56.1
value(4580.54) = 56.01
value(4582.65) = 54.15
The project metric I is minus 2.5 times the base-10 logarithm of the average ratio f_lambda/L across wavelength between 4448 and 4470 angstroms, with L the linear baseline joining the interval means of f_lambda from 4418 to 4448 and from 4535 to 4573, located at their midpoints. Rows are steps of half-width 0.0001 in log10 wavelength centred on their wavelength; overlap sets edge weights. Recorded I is 0.07 mag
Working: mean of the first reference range 57.4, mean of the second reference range 53.7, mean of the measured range 52.8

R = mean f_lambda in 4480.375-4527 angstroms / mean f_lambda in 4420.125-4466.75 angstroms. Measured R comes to 1.0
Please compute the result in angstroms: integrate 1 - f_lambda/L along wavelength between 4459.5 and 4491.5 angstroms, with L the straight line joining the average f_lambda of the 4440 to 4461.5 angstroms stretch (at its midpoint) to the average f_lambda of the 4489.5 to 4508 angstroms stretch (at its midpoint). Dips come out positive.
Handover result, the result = 2.4 angstroms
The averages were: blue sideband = 54.5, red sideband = 53.8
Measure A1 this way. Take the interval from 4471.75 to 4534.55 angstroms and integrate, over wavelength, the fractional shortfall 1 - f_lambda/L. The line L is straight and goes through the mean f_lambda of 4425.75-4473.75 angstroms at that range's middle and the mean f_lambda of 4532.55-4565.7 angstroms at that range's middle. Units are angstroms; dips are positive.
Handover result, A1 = 2.52 angstroms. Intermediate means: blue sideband 54.7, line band 52.2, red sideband 54.1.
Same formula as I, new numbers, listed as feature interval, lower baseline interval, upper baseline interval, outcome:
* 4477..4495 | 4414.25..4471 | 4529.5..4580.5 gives 0.13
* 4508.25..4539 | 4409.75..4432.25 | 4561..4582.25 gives -0.01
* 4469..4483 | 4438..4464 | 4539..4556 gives 0.14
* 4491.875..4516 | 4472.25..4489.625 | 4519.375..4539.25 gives -0.04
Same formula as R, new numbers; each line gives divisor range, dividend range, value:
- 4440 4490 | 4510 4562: 1.05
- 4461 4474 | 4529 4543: 0.99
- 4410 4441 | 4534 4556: 0.97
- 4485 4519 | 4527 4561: 1.03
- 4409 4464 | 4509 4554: 0.98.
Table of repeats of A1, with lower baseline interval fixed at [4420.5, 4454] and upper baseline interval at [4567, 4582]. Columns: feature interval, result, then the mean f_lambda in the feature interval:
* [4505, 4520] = 0.5 angstroms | 52.9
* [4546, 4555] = -0.5 angstroms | 56.8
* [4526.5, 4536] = 0.0 angstroms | 54.1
